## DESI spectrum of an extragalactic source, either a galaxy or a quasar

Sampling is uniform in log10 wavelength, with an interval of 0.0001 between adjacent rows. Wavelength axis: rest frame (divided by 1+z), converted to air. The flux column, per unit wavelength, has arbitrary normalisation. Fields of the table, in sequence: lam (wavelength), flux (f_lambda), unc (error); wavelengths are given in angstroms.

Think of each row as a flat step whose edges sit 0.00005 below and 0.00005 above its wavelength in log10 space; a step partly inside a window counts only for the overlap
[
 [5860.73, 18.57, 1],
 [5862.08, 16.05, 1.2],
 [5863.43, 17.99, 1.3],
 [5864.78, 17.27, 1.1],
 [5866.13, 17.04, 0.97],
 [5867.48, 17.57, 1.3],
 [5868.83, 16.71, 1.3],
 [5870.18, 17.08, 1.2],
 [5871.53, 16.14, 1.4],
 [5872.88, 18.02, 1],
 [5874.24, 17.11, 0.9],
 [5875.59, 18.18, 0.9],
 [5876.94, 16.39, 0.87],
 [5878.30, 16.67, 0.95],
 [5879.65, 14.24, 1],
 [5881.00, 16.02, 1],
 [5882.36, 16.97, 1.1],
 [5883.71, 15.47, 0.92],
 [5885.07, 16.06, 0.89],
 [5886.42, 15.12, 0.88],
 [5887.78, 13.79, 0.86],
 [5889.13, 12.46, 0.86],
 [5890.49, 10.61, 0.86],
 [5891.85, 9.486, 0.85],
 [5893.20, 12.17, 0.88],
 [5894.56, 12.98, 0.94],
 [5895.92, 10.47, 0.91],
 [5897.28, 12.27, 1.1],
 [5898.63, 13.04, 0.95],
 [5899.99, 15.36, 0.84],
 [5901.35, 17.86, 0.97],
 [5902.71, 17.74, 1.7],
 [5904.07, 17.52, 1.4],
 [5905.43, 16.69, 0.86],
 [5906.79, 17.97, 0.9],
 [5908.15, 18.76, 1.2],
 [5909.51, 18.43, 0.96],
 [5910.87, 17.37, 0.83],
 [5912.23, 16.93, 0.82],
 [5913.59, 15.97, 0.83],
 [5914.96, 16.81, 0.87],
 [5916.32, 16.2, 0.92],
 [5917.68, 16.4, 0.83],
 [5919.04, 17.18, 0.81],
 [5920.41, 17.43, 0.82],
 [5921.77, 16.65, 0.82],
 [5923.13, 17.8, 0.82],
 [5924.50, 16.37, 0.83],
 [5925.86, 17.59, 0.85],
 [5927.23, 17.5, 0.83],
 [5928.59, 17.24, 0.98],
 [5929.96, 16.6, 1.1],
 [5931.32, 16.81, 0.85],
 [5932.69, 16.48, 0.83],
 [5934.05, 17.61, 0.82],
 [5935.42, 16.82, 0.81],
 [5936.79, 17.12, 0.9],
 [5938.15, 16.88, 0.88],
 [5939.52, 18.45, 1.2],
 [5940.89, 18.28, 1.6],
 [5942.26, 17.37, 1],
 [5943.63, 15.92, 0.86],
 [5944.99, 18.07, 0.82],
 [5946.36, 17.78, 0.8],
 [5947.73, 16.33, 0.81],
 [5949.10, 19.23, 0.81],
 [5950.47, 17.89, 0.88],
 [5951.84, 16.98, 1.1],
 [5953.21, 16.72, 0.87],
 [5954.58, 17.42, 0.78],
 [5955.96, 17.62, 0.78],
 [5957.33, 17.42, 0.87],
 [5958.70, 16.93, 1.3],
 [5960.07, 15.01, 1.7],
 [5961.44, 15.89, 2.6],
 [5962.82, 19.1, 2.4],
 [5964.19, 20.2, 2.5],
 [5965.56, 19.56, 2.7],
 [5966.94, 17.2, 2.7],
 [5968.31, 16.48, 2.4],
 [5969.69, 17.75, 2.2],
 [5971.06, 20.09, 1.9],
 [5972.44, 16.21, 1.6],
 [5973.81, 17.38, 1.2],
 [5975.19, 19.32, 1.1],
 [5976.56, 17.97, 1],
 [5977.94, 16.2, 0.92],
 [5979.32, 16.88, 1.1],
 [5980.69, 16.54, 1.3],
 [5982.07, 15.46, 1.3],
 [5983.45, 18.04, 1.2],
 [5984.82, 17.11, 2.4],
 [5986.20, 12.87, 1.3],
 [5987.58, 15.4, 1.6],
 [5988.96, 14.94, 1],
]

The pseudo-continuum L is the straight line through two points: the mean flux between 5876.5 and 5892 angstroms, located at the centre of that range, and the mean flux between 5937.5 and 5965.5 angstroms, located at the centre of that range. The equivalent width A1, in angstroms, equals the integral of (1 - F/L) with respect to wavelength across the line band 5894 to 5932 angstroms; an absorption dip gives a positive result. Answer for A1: -1.42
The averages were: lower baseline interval 14.6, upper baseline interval 17.5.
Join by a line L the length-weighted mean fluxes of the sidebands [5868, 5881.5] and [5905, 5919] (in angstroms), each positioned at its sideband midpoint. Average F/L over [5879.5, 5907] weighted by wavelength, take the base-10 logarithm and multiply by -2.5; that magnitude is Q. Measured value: 0.173 mag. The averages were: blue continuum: 16.7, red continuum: 17.2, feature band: 14.4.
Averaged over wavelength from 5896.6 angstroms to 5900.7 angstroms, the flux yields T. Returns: 13.6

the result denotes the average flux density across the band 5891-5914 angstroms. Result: 15.3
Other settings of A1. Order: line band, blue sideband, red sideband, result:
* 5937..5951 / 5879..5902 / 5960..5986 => -1.24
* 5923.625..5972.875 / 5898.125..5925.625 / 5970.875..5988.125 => -1.60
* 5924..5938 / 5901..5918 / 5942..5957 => 0.26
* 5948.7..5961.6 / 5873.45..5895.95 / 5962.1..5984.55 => -0.02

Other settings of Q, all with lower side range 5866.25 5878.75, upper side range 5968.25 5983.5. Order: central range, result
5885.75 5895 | 0.36 mag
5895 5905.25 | 0.15 mag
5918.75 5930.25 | 0.00 mag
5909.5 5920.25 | 0.02 mag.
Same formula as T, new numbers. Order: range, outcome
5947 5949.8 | 17.8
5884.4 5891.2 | 13.6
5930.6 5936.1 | 16.9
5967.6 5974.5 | 17.6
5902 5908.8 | 17.7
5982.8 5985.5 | 17.6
